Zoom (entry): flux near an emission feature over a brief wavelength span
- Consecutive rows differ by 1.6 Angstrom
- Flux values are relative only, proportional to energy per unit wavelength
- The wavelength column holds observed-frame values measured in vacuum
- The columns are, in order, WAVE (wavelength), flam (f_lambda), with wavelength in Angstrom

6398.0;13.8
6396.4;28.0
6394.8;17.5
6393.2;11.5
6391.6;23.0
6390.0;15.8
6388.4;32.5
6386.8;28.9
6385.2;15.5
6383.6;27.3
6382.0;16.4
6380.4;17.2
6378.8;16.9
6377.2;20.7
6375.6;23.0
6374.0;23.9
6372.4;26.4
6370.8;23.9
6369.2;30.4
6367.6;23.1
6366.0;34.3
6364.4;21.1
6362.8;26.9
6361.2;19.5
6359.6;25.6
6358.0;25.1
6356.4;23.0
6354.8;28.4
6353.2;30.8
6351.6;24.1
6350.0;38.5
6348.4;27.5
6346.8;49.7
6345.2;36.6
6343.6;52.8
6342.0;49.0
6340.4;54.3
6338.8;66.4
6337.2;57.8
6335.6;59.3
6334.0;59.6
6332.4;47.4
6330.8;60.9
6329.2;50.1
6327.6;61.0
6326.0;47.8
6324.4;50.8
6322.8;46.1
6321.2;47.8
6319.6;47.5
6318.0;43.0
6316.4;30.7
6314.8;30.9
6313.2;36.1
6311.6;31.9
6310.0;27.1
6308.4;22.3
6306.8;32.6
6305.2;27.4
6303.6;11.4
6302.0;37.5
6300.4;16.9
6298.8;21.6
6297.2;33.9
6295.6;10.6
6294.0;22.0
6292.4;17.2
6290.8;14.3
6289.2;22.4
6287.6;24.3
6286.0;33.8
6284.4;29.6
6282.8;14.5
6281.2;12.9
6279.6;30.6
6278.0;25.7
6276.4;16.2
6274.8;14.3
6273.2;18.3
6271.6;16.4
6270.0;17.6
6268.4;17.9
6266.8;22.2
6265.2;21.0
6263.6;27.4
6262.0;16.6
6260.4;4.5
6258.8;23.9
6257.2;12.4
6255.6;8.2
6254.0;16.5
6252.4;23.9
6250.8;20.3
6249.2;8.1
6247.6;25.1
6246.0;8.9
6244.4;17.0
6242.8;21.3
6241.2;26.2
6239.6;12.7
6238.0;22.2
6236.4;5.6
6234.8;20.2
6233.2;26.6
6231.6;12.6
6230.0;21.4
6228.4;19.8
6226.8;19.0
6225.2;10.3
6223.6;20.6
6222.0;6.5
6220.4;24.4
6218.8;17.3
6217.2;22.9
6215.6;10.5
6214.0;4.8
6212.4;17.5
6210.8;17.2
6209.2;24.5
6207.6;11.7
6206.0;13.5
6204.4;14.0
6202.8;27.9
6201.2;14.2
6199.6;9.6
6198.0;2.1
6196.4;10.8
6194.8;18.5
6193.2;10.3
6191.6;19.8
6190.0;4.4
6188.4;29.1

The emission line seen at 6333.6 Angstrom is C III]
